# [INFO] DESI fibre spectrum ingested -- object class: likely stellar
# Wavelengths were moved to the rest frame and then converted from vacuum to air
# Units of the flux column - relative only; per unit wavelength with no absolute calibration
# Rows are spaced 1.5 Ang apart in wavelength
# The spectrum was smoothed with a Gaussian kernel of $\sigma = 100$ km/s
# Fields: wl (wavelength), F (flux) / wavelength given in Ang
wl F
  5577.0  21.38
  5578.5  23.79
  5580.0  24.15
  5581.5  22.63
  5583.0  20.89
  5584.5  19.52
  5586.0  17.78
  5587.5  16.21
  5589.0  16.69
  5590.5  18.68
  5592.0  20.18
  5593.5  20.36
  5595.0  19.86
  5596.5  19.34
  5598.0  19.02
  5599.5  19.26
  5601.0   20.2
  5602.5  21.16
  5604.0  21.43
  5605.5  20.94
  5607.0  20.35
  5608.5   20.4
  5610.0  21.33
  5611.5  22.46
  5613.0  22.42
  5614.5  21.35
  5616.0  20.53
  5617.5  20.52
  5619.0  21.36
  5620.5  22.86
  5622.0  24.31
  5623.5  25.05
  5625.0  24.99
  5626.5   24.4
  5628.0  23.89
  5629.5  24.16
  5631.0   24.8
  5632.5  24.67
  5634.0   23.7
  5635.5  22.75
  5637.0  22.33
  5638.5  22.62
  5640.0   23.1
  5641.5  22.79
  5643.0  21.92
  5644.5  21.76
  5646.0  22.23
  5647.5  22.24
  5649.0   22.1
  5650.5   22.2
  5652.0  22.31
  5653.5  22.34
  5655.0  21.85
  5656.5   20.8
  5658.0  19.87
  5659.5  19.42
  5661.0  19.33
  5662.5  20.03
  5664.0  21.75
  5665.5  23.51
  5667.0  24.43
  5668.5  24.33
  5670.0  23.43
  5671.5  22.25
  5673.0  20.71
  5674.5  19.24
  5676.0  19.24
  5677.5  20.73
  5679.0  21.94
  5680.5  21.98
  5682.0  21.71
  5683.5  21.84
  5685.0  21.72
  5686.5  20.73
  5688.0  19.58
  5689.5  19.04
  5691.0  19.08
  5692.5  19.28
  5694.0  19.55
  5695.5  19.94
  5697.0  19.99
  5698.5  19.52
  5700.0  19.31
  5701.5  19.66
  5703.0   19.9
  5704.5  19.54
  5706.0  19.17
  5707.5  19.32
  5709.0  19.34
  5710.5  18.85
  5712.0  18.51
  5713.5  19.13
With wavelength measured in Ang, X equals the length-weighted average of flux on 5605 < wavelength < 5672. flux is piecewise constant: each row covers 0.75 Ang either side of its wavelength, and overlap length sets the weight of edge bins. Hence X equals 22.4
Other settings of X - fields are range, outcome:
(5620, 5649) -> 23.4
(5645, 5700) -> 21.1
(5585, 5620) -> 20.1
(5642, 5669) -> 21.8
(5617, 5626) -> 23.3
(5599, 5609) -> 20.6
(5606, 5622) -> 21.5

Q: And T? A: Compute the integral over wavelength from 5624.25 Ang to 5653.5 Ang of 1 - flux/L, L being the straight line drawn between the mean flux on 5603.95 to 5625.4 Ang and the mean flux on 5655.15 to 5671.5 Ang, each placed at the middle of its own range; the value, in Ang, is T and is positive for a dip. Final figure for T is -1.64 Ang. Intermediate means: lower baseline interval 22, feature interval 23.1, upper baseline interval 21.7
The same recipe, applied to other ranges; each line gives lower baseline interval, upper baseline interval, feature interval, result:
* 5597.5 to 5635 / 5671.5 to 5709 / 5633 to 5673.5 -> -1.74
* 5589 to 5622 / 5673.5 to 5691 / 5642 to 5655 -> -0.94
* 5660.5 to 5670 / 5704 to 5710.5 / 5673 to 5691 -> 0.44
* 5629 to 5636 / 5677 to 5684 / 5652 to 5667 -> 0.98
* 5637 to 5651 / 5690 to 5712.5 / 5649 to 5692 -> -0.61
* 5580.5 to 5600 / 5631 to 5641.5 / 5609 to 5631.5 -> -1.02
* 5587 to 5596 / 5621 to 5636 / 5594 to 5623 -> 0.33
